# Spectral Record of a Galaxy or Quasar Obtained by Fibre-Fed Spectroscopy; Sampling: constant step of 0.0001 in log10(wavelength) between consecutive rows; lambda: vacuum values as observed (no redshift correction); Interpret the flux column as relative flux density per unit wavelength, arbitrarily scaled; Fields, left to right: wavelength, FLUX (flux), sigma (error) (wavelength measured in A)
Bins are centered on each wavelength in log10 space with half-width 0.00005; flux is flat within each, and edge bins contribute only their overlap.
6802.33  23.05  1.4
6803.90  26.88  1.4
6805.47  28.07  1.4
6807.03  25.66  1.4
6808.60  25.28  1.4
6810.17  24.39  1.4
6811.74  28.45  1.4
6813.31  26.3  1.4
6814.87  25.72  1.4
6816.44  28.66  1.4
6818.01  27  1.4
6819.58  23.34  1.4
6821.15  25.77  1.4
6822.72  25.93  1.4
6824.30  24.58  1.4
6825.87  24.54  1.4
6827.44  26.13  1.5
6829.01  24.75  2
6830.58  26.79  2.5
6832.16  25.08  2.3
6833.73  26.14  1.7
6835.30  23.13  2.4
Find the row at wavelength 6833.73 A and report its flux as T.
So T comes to 26.14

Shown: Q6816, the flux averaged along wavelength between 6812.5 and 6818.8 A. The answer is 27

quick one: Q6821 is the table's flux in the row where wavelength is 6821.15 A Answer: 25.77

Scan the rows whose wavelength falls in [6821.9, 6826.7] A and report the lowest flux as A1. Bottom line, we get 24.54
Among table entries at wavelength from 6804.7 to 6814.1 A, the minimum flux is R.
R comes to 24.39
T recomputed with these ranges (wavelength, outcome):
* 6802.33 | 23.05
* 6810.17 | 24.39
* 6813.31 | 26.3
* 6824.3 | 24.58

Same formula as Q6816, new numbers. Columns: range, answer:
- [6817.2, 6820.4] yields 25.2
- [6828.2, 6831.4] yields 25.8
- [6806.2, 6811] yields 25.2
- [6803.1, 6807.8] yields 26.9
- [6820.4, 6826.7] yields 25.2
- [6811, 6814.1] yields 27.4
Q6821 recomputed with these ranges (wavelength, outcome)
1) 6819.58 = 23.34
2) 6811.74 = 28.45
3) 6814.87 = 25.72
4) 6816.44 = 28.66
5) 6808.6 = 25.28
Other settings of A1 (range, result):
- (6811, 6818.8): 25.72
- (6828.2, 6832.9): 24.75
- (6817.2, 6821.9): 23.34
